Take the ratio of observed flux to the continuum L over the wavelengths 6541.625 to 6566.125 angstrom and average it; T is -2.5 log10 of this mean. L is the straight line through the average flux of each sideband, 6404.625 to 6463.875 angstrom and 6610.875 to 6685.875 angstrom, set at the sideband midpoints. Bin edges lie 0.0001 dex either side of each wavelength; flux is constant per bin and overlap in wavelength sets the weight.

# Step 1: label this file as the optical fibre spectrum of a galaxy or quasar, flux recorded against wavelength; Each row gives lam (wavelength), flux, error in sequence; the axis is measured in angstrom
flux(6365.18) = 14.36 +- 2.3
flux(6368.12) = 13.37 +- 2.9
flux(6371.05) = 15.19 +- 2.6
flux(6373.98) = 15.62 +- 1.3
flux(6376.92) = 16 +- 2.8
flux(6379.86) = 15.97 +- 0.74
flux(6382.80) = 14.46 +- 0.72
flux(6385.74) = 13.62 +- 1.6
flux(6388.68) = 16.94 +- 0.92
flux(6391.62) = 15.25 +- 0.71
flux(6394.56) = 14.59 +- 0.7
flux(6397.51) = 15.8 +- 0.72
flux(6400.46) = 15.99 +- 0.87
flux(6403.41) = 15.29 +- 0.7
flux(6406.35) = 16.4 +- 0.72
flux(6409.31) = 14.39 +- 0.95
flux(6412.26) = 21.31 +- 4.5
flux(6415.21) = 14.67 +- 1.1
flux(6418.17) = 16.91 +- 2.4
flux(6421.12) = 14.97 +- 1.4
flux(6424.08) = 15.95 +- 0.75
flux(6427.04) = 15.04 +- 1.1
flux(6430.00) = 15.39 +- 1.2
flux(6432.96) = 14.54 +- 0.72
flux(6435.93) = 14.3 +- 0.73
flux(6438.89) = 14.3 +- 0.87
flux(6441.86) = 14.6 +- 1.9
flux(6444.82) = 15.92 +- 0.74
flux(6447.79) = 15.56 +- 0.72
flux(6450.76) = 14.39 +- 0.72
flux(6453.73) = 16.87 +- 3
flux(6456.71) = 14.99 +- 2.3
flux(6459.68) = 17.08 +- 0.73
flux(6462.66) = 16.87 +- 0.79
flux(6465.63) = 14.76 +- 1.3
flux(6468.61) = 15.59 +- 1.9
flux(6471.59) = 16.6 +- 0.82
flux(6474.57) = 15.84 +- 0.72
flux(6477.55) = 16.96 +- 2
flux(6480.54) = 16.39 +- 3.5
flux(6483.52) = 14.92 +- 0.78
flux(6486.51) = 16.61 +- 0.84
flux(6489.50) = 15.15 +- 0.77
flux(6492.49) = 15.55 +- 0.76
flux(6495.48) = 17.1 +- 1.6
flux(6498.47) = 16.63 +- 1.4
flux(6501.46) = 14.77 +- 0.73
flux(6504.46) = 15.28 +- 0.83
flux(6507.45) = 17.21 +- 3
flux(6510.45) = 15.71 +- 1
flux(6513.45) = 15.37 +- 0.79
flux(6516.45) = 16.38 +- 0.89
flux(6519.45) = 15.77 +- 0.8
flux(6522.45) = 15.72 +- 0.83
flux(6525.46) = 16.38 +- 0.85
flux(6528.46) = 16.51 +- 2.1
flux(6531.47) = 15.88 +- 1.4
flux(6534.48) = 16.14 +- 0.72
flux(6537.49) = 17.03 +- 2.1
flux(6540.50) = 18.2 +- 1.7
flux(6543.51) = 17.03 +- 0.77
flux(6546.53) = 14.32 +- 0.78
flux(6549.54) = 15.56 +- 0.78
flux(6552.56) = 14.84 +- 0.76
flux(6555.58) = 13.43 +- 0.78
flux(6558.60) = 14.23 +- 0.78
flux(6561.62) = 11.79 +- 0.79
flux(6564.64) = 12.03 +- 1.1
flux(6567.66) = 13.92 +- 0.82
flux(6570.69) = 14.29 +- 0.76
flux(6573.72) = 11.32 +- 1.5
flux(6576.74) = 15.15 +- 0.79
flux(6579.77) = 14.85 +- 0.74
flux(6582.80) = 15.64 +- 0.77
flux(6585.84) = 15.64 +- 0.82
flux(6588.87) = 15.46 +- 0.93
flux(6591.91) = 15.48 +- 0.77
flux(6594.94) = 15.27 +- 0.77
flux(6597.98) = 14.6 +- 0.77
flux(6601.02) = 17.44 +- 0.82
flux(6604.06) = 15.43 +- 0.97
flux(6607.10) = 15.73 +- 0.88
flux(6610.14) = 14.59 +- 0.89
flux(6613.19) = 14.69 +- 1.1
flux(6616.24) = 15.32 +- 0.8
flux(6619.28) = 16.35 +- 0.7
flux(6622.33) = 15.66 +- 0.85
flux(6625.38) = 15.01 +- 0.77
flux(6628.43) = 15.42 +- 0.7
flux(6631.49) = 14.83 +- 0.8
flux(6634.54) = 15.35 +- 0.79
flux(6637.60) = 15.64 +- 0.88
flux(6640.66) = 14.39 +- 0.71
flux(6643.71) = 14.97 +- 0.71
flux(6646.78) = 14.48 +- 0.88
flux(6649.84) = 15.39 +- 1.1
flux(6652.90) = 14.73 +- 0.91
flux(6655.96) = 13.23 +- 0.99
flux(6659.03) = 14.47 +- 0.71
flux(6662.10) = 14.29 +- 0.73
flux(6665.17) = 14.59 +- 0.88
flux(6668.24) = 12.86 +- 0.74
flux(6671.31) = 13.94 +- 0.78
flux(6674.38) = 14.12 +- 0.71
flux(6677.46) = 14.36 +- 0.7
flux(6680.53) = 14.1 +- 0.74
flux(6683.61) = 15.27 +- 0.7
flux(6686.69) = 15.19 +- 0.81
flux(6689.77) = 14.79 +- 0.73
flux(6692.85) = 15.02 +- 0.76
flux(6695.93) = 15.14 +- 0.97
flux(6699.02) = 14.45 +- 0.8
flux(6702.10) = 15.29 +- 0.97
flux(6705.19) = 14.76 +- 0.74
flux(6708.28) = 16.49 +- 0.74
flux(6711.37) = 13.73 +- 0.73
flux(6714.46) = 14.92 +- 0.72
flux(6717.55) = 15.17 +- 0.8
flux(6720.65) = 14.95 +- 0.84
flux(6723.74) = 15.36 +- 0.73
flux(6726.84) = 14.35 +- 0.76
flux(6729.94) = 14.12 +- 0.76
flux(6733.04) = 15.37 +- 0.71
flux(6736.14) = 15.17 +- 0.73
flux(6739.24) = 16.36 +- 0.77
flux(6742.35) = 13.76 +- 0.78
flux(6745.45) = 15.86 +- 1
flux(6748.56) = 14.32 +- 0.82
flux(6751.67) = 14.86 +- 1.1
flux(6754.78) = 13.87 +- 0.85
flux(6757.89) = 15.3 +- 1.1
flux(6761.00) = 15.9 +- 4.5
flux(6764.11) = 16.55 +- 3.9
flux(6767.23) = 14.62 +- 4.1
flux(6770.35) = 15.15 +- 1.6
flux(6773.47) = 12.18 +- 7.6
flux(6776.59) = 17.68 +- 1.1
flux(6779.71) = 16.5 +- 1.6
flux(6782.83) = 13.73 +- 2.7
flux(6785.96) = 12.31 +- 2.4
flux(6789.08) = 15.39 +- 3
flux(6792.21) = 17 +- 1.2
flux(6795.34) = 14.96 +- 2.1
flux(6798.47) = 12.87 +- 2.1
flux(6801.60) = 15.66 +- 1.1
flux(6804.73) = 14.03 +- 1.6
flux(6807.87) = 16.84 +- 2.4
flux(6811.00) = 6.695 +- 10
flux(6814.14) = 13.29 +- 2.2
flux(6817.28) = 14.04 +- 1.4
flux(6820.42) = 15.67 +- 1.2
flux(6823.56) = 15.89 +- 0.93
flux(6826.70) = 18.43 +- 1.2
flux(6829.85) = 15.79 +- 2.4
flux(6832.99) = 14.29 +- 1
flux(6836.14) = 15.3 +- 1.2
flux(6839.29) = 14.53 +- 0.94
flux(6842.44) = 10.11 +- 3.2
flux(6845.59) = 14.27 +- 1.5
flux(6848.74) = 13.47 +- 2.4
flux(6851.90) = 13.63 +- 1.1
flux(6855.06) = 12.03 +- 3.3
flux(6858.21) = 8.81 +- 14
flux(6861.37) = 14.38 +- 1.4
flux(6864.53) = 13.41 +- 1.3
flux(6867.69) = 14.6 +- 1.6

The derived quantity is 0.070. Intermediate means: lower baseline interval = 15.7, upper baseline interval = 14.7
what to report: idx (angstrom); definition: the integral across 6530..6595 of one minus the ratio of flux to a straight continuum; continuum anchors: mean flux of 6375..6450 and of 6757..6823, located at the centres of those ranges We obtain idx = 1.19 angstrom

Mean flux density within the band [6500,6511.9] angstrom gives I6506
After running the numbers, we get 15.7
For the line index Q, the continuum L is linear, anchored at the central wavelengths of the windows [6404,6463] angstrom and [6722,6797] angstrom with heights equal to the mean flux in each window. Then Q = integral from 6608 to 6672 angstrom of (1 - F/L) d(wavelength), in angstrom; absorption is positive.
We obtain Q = 2.0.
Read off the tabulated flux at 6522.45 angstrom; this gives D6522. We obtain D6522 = 15.72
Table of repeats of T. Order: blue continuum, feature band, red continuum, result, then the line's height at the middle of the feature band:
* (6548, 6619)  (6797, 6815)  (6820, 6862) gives 0.07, 14.1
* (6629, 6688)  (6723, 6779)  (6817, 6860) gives -0.06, 14.3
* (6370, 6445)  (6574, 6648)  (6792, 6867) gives -0.04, 14.7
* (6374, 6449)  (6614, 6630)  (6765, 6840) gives -0.03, 15.1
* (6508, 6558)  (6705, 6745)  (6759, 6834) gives 0.01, 15.1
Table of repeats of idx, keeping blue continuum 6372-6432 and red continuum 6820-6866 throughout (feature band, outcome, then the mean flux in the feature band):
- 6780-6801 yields -0.6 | 14.6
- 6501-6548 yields -2.8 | 16.1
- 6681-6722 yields -1.3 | 15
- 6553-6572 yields 2.2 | 13.4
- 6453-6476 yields -0.9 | 16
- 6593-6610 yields -0.8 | 15.6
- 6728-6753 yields -1.0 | 15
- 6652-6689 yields 1.0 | 14.3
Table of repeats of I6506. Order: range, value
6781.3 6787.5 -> 13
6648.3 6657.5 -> 14.5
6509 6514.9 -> 15.5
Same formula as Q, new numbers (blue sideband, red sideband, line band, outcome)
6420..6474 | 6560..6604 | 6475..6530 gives -3.49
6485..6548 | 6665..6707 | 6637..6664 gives 0.57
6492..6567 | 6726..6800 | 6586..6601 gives -0.09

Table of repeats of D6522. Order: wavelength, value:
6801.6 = 15.66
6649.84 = 15.39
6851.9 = 13.63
